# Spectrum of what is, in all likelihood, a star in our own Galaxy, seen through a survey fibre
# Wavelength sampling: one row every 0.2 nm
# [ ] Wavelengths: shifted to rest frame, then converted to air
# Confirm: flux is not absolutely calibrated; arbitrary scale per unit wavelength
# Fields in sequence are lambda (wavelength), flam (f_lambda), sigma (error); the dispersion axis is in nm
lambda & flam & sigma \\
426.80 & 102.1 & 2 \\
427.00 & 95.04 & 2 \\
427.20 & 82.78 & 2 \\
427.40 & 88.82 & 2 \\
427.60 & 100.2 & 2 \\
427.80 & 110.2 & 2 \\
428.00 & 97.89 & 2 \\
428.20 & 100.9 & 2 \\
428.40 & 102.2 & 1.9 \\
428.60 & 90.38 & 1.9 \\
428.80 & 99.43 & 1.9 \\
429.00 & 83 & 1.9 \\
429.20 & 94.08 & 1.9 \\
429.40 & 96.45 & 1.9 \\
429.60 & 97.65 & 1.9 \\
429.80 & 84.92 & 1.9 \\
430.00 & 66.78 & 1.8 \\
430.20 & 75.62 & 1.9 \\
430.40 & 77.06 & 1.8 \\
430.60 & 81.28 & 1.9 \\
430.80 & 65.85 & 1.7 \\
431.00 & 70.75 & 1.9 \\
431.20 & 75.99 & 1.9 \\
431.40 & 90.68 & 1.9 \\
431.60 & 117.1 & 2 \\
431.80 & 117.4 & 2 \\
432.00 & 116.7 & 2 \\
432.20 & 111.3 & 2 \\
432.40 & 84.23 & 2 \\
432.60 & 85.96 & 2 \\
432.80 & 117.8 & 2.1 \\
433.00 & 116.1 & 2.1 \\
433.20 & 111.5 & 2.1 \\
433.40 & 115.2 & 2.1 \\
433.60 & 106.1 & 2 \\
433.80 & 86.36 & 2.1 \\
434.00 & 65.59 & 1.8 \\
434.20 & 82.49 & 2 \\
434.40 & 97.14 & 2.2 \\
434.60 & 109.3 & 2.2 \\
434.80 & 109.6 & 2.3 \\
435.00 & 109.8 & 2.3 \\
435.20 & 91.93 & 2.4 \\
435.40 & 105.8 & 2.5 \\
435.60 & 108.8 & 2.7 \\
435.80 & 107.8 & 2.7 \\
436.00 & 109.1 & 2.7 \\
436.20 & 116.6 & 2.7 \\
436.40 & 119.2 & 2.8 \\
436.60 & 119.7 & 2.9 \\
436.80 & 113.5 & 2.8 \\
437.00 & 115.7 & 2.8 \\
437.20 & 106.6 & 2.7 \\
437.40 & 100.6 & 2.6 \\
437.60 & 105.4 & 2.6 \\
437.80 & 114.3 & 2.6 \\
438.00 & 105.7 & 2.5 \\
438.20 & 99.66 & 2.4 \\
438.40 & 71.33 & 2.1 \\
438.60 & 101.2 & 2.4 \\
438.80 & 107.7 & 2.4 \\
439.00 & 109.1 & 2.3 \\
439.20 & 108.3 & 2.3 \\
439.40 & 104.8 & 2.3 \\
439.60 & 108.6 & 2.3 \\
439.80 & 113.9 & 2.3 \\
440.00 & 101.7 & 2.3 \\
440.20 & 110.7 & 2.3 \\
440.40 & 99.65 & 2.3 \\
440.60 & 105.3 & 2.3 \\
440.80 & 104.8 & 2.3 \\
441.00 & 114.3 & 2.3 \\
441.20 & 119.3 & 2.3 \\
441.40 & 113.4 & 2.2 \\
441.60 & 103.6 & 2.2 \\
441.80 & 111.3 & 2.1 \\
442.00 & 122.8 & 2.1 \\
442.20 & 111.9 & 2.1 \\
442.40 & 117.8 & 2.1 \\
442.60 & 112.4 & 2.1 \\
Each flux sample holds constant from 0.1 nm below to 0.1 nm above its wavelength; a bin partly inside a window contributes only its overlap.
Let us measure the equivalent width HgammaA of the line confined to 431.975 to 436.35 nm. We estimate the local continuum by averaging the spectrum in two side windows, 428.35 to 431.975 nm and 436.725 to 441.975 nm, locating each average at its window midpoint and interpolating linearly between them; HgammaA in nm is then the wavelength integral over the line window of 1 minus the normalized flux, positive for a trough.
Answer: -0.29 nm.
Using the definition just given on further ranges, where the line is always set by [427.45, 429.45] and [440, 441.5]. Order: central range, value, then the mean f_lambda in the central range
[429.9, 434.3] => 0.360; 92.6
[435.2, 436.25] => -0.033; 108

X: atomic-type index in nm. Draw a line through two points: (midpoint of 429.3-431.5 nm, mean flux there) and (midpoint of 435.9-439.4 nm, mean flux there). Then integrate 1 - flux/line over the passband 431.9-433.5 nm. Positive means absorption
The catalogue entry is -0.333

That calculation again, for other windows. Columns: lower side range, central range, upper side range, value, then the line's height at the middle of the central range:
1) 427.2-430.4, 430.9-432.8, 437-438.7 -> -0.05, 95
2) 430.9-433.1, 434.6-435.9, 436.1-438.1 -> 0.02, 108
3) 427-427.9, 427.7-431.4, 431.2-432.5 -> 0.44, 99.5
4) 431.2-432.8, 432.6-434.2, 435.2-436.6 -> 0.07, 105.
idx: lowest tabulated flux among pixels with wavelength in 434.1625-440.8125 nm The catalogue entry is 71.33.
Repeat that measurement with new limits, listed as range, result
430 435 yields 65.59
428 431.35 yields 65.85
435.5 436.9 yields 107.8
